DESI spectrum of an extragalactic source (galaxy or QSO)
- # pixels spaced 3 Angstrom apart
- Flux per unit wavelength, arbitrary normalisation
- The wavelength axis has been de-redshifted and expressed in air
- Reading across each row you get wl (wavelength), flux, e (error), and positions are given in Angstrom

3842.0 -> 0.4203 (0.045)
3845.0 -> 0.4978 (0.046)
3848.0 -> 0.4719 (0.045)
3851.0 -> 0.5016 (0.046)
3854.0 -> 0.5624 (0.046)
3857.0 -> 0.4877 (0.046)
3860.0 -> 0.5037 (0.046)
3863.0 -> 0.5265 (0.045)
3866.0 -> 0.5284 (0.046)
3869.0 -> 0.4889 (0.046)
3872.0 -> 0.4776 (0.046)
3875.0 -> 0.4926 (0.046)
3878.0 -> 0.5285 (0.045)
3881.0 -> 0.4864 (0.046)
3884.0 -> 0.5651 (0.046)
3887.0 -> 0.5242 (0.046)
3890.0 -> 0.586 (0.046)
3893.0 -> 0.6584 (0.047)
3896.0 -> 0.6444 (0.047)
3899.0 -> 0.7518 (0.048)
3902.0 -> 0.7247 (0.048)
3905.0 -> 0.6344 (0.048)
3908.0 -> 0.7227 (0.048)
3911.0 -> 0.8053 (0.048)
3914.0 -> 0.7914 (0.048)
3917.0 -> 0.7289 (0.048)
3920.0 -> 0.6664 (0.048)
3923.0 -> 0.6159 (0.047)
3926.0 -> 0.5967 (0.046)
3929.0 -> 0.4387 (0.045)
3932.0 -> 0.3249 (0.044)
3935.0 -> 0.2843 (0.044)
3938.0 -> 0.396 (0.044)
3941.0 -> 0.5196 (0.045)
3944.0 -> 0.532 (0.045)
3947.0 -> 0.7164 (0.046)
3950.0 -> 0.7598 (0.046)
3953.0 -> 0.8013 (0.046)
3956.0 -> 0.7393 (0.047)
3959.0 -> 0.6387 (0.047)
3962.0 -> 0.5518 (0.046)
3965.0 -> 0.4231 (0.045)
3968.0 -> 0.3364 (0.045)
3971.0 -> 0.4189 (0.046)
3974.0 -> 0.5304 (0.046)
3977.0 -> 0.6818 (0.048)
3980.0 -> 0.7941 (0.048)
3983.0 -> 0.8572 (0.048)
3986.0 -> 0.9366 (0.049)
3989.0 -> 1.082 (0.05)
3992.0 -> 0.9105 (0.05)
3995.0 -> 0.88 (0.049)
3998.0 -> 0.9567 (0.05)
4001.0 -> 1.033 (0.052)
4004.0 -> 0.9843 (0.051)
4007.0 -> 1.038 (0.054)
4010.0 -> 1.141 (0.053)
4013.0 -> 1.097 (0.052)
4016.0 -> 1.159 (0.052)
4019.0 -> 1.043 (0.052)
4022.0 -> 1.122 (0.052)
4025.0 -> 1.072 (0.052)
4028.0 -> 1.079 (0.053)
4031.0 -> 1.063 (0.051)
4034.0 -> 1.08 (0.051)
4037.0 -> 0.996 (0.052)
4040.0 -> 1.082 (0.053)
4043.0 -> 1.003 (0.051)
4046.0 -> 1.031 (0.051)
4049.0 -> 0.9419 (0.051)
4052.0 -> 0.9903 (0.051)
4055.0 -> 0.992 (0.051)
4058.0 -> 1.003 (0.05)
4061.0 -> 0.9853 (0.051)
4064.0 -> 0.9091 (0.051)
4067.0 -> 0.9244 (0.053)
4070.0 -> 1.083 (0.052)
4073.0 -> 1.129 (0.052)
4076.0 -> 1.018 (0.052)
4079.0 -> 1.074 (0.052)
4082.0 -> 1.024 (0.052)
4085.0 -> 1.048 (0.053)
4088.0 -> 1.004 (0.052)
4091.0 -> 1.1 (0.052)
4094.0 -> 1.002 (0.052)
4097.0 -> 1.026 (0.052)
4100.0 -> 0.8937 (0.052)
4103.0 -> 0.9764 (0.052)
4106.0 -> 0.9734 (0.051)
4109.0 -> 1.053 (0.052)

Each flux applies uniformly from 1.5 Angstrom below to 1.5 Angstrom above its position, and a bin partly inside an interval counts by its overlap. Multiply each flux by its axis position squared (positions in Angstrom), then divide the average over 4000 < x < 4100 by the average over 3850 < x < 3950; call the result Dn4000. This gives 1.9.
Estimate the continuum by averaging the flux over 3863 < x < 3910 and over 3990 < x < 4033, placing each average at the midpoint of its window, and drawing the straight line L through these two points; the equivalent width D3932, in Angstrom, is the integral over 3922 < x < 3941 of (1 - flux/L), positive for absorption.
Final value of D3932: 7.7 Angstrom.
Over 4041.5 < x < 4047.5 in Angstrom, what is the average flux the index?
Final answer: 1.02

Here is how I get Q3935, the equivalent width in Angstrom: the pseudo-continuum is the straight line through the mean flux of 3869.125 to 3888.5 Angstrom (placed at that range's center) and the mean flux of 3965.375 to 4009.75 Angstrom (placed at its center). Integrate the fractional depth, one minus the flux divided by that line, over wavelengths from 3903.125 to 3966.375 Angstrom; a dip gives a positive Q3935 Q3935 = 5.3 Angstrom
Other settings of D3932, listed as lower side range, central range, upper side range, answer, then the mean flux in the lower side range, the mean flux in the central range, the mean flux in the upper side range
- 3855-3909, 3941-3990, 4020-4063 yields 8.9 Angstrom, 0.573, 0.666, 1.03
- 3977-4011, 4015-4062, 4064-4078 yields -2.2 Angstrom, 0.95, 1.04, 1.03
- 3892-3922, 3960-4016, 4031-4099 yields 3.6 Angstrom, 0.712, 0.822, 1.02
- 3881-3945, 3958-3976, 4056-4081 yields 6.2 Angstrom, 0.594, 0.484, 1.02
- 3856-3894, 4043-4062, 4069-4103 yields -0.8 Angstrom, 0.526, 0.992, 1.03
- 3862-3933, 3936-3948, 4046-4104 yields 3.1 Angstrom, 0.599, 0.523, 1.01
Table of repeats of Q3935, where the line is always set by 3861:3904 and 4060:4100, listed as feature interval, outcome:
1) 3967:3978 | 4.1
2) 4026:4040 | -2.2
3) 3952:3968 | 3.1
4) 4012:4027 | -3.7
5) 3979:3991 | -1.8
